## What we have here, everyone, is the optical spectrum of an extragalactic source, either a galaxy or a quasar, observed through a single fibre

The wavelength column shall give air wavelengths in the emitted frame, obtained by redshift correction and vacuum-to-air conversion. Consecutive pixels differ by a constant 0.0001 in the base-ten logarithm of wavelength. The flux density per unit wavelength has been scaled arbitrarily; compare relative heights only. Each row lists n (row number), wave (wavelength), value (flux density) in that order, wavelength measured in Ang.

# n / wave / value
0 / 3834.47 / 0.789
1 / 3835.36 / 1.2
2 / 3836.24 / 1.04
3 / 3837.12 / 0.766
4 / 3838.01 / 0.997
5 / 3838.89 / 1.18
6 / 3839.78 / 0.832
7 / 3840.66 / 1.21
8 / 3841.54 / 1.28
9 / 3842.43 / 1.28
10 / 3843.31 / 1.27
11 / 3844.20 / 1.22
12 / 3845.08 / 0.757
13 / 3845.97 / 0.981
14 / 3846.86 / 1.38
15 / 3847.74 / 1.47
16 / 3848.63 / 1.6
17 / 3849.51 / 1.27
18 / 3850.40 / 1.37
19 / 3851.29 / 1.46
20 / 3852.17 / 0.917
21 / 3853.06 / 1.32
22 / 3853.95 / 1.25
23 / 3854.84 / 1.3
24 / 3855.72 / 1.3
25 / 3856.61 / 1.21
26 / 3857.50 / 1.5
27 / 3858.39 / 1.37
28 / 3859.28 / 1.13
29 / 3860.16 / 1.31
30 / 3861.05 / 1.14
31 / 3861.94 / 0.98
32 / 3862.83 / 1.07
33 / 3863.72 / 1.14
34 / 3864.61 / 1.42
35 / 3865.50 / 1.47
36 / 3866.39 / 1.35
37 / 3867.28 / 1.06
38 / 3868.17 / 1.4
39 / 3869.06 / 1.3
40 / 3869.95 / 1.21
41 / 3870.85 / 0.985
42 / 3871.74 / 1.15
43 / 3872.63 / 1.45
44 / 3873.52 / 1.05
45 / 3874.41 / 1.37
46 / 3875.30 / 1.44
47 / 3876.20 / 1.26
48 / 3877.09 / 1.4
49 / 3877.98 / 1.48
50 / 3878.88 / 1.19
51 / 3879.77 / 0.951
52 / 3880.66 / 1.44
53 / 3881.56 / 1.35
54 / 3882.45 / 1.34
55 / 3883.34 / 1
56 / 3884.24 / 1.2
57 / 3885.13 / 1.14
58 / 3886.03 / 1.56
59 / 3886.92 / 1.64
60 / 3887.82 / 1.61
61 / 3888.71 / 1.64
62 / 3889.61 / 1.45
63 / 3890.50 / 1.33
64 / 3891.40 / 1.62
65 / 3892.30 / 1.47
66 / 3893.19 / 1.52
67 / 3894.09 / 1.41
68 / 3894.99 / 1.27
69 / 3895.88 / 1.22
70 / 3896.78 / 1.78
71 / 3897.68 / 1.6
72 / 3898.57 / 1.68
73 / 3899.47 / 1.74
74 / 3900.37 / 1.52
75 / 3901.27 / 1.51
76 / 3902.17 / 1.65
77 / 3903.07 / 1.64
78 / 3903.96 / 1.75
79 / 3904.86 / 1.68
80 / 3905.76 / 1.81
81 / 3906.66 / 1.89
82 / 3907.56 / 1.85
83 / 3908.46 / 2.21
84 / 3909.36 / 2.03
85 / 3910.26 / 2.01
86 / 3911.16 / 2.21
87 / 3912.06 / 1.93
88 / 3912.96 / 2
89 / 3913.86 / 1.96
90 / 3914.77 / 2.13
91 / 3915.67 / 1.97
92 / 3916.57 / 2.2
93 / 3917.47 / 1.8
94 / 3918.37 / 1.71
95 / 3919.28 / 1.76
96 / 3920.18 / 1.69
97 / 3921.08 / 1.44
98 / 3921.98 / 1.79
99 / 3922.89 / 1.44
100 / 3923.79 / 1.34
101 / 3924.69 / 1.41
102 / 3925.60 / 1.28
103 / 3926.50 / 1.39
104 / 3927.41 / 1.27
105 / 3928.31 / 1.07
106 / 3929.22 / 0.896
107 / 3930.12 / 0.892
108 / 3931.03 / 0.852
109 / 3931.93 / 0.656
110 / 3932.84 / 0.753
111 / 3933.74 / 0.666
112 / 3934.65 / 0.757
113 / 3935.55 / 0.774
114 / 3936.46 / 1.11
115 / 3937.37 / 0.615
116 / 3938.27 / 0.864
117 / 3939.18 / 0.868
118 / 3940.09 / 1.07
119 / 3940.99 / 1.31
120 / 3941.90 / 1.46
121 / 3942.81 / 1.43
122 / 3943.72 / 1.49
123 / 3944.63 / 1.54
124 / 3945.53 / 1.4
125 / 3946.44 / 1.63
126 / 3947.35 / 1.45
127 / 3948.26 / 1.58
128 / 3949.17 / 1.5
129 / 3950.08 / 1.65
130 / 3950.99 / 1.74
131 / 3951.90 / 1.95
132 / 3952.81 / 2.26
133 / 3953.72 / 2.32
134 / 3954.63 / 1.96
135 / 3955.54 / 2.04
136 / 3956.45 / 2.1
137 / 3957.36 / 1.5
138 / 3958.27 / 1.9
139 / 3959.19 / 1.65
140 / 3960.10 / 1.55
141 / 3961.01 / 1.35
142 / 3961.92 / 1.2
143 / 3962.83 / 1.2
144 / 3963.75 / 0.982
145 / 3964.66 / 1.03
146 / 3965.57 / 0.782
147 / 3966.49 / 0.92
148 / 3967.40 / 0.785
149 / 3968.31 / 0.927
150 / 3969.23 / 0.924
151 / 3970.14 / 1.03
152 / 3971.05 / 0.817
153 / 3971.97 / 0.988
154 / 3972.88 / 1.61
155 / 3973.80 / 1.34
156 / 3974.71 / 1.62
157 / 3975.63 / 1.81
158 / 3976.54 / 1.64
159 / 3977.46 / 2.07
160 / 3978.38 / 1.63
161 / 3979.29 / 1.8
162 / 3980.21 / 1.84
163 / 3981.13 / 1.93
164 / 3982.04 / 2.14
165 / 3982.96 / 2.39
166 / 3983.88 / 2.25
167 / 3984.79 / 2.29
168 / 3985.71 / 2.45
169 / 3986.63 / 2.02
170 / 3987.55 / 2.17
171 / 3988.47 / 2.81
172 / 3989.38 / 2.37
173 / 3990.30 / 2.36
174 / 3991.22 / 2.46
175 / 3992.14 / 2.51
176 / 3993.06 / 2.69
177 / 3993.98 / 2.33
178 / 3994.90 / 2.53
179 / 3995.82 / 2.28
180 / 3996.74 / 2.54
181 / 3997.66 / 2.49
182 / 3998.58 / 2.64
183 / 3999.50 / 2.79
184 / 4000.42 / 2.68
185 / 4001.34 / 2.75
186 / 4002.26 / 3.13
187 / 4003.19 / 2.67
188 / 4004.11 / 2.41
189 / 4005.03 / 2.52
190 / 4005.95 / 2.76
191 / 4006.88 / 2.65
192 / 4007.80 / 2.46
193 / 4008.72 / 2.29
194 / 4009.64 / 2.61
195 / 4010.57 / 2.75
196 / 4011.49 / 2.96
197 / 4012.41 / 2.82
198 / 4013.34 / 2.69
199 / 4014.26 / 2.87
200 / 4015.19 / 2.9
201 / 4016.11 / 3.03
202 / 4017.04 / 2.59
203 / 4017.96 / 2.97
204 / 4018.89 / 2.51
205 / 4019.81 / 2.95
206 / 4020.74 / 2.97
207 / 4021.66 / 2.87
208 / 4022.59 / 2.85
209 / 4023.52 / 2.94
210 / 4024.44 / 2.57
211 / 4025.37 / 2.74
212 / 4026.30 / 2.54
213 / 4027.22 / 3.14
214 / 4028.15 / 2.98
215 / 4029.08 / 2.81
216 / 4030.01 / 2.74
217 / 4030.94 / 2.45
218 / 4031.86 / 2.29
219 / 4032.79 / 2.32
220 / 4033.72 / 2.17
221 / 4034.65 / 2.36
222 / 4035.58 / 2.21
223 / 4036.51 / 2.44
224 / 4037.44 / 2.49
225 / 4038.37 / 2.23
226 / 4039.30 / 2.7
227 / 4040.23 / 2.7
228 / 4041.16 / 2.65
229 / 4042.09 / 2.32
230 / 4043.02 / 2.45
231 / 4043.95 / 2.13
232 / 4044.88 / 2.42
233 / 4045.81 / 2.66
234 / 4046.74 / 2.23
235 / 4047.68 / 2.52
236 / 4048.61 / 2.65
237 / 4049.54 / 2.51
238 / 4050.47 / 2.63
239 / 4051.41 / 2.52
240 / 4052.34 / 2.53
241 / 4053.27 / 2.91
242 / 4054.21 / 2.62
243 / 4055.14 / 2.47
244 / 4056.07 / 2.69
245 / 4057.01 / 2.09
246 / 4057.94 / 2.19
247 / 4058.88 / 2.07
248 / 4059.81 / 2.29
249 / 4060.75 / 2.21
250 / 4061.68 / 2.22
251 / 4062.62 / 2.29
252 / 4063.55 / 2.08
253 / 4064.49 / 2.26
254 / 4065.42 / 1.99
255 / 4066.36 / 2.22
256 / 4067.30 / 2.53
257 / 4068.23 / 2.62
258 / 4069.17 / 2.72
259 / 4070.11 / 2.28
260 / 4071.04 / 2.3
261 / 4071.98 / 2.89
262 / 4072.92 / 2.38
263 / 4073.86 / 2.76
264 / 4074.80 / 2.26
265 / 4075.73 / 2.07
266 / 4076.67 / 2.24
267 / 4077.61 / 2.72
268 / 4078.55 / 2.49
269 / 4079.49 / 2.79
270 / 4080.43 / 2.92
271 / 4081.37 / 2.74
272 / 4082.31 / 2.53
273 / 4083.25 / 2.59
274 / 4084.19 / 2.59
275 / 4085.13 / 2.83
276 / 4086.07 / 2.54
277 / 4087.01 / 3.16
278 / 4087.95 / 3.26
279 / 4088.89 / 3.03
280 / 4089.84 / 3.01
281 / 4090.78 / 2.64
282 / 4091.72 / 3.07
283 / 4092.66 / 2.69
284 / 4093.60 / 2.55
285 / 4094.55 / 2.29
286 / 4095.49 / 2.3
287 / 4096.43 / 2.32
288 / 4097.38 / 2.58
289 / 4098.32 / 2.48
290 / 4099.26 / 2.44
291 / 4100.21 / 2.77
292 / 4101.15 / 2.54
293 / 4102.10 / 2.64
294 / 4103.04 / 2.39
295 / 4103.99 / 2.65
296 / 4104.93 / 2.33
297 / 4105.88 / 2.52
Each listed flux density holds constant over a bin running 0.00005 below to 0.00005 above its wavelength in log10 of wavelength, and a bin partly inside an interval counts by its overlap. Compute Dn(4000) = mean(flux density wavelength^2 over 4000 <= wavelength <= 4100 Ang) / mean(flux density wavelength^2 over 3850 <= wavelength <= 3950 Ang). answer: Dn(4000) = 1.98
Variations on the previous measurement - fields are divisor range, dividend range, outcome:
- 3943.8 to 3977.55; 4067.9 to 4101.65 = 1.89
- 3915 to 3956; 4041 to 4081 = 1.85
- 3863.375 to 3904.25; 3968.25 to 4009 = 1.64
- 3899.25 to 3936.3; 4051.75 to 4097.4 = 1.78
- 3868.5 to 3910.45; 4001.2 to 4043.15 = 1.92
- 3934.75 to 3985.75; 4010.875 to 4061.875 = 1.79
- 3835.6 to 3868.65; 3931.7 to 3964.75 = 1.21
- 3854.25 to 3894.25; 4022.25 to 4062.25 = 2.07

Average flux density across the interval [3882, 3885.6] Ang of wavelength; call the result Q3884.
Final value 1.17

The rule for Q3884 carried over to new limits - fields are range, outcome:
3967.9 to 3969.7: 0.925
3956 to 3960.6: 1.73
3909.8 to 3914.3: 2.02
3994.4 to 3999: 2.49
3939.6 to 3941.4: 1.18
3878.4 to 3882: 1.23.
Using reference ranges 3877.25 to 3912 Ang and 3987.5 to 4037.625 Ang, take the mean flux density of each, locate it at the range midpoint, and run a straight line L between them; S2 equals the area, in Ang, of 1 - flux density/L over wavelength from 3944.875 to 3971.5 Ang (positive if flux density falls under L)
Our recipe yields 8.4 Ang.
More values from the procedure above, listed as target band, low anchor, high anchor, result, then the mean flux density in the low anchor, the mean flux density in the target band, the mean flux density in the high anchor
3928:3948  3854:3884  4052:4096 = 7.3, 1.26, 1.08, 2.53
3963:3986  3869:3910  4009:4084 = 6.2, 1.48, 1.51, 2.55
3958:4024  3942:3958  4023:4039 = 0.8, 1.73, 2.16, 2.56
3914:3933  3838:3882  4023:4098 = 2.4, 1.25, 1.43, 2.53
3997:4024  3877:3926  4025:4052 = -4.7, 1.61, 2.74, 2.52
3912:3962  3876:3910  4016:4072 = 9.4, 1.53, 1.47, 2.51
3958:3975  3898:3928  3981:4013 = 8.0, 1.74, 1.18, 2.52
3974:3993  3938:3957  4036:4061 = -2.1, 1.61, 2.13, 2.46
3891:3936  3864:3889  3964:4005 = -0.2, 1.31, 1.54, 1.99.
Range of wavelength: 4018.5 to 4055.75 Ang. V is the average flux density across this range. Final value 2.58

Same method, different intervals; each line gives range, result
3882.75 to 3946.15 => 1.47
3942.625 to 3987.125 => 1.6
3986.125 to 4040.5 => 2.62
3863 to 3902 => 1.37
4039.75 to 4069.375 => 2.42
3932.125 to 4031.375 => 2.01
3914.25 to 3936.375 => 1.33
